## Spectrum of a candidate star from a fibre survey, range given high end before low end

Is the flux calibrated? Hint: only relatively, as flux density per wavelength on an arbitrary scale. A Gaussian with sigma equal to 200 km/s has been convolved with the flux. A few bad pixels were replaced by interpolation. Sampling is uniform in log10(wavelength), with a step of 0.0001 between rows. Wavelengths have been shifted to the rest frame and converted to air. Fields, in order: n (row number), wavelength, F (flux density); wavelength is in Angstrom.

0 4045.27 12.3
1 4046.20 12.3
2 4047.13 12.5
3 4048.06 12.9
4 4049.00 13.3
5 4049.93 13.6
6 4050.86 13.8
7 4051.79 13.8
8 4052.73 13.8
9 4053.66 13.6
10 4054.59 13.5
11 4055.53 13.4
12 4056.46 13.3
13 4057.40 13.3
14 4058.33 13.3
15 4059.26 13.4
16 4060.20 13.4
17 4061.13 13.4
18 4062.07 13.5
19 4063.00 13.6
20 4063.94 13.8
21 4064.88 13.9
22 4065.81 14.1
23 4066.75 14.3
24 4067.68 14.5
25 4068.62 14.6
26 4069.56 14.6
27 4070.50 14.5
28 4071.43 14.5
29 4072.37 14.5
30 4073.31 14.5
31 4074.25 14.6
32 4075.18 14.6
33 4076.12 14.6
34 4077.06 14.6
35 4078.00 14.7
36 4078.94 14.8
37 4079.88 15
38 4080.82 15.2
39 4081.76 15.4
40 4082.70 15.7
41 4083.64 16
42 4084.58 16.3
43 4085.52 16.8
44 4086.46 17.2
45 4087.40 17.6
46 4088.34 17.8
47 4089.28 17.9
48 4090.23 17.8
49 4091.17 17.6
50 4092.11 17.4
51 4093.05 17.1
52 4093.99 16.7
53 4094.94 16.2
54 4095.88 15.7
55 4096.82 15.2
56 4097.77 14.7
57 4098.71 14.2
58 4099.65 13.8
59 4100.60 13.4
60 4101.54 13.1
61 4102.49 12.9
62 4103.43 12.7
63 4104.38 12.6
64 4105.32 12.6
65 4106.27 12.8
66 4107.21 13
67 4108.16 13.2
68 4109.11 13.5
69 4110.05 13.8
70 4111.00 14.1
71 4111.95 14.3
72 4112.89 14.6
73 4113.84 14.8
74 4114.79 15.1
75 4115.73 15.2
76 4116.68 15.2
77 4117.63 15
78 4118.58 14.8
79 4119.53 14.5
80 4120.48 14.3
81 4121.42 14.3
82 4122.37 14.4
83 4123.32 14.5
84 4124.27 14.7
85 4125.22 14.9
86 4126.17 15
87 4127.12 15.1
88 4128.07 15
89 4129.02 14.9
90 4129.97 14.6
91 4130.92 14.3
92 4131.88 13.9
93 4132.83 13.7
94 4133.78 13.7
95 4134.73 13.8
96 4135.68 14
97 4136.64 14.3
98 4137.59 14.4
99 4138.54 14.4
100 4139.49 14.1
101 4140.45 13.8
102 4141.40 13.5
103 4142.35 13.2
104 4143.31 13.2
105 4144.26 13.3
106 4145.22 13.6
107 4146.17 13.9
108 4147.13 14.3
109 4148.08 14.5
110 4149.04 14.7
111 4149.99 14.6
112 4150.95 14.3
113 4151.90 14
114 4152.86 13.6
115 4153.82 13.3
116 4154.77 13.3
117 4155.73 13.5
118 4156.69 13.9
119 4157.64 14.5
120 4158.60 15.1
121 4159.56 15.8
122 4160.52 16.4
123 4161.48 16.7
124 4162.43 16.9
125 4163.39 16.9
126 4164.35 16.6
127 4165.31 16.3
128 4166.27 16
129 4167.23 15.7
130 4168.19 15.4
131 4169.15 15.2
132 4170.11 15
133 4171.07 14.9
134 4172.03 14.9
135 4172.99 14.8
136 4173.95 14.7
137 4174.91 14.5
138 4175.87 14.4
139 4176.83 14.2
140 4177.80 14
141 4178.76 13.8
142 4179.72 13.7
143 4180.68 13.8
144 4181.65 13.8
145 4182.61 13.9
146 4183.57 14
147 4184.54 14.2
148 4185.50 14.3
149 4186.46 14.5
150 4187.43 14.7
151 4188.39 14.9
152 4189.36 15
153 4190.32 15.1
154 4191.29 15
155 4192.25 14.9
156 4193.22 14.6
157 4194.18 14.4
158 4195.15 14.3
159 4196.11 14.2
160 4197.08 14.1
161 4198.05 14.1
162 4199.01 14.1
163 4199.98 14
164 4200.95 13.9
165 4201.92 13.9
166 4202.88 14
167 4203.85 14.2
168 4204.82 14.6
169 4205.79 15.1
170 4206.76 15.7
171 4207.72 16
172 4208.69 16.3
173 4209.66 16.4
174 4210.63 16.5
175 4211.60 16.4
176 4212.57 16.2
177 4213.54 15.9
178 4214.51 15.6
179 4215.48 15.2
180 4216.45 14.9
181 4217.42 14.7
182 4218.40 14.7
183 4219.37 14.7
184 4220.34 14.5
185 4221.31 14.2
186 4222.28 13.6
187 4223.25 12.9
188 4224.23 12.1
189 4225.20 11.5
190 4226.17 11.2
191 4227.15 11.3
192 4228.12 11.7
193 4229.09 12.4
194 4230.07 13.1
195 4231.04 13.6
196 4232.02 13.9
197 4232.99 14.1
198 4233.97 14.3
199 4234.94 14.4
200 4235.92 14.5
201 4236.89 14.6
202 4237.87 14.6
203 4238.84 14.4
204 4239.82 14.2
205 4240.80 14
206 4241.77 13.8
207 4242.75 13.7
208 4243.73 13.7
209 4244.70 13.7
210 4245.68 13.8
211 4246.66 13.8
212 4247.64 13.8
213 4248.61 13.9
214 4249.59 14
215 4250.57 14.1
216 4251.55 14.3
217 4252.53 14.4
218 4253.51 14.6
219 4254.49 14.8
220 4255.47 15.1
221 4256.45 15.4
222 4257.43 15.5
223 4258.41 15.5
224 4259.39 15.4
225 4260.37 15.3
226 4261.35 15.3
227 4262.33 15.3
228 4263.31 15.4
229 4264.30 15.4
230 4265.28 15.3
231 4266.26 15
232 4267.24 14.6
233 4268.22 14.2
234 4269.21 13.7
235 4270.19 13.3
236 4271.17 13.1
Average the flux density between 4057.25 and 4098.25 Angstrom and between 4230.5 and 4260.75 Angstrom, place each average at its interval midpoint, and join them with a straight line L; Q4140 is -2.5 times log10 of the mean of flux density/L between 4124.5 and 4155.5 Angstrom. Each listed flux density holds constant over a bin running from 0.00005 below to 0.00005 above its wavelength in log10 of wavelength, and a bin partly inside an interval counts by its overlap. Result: 0.06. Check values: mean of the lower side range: 15.2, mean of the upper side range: 14.4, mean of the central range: 14.1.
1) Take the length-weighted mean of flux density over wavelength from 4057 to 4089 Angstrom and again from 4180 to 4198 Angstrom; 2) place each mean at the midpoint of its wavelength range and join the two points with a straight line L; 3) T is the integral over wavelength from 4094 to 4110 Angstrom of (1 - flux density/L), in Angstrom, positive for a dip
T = 1.0 Angstrom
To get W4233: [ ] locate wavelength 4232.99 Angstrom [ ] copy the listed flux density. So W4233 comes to 14.1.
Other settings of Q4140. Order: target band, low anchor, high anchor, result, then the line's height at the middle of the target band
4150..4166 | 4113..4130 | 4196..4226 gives -0.025 mag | 14.7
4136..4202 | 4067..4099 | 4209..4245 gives 0.016 mag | 14.7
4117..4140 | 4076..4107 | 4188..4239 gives 0.043 mag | 15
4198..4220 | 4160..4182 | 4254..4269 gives 0.003 mag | 15.2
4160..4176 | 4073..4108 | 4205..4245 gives -0.070 mag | 14.7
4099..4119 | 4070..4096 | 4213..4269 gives 0.132 mag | 15.6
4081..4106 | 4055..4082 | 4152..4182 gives -0.085 mag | 14.4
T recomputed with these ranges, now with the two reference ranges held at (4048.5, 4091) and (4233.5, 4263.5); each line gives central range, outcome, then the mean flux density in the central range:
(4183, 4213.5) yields -0.6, 14.8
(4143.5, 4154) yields 0.4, 14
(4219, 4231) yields 1.4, 12.8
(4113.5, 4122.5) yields -0.1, 14.8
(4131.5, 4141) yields 0.4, 14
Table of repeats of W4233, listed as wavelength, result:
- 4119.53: 14.5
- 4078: 14.7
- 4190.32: 15.1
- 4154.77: 13.3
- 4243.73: 13.7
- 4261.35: 15.3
